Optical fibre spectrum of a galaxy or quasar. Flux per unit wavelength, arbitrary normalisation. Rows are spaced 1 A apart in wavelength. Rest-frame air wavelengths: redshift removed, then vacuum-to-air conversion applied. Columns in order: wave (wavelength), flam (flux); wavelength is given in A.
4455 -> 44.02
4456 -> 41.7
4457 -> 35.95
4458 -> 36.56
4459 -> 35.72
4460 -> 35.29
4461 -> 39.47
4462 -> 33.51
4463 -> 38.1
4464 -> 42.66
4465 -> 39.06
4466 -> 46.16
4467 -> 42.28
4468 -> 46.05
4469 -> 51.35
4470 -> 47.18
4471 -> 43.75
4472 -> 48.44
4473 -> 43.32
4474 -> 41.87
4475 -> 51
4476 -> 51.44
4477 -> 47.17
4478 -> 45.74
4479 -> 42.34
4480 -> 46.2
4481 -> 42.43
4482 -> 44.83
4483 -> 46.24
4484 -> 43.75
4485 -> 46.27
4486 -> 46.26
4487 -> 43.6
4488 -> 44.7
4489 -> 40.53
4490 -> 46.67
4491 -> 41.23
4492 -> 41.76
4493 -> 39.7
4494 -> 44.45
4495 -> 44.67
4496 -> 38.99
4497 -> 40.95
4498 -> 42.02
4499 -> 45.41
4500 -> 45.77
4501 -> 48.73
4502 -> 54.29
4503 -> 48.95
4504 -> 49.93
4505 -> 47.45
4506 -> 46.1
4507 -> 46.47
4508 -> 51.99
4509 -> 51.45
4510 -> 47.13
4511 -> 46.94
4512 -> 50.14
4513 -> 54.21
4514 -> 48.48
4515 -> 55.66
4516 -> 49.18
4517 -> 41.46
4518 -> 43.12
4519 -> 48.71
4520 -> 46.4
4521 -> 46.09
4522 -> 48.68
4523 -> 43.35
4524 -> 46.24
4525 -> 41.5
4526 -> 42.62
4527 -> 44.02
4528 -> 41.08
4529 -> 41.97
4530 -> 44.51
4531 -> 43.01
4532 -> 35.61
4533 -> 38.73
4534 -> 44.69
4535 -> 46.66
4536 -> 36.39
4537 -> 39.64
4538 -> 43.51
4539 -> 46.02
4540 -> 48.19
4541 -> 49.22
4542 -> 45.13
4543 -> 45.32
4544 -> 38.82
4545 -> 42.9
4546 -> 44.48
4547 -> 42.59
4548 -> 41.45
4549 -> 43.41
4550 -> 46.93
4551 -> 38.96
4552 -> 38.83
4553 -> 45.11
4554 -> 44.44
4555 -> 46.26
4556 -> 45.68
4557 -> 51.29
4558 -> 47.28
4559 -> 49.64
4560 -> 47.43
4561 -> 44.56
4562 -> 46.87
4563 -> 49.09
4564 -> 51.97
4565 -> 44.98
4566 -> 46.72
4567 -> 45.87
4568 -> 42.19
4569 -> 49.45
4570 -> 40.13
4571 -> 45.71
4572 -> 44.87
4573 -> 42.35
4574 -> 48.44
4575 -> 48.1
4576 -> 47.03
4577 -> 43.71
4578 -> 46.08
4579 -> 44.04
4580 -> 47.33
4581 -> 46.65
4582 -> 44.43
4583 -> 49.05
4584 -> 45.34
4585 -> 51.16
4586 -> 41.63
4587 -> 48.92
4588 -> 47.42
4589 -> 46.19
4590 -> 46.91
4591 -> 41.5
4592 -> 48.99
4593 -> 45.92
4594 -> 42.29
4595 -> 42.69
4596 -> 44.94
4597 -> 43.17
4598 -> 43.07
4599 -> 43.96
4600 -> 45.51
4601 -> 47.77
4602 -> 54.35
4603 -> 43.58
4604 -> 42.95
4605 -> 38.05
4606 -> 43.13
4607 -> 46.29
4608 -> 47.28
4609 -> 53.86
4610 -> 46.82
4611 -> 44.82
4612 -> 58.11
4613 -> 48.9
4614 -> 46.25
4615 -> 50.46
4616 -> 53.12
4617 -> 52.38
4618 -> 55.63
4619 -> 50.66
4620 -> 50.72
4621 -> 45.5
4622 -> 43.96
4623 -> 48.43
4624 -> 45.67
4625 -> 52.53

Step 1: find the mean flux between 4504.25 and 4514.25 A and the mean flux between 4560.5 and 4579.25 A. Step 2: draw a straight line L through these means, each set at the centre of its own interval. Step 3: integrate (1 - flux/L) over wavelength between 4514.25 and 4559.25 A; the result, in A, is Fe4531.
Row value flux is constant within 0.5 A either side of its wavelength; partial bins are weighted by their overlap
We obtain 3.1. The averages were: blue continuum 49.1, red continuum 45.9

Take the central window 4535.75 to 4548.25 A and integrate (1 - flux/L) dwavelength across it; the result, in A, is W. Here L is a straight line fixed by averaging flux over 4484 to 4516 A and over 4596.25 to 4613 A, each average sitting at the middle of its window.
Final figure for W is 0.8 A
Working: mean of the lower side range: 46.5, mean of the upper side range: 46.5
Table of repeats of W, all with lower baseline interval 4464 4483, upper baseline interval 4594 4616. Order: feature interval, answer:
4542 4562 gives 0.7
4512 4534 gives 0.4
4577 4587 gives 0.0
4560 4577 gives 0.1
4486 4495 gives 0.5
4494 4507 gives -0.1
